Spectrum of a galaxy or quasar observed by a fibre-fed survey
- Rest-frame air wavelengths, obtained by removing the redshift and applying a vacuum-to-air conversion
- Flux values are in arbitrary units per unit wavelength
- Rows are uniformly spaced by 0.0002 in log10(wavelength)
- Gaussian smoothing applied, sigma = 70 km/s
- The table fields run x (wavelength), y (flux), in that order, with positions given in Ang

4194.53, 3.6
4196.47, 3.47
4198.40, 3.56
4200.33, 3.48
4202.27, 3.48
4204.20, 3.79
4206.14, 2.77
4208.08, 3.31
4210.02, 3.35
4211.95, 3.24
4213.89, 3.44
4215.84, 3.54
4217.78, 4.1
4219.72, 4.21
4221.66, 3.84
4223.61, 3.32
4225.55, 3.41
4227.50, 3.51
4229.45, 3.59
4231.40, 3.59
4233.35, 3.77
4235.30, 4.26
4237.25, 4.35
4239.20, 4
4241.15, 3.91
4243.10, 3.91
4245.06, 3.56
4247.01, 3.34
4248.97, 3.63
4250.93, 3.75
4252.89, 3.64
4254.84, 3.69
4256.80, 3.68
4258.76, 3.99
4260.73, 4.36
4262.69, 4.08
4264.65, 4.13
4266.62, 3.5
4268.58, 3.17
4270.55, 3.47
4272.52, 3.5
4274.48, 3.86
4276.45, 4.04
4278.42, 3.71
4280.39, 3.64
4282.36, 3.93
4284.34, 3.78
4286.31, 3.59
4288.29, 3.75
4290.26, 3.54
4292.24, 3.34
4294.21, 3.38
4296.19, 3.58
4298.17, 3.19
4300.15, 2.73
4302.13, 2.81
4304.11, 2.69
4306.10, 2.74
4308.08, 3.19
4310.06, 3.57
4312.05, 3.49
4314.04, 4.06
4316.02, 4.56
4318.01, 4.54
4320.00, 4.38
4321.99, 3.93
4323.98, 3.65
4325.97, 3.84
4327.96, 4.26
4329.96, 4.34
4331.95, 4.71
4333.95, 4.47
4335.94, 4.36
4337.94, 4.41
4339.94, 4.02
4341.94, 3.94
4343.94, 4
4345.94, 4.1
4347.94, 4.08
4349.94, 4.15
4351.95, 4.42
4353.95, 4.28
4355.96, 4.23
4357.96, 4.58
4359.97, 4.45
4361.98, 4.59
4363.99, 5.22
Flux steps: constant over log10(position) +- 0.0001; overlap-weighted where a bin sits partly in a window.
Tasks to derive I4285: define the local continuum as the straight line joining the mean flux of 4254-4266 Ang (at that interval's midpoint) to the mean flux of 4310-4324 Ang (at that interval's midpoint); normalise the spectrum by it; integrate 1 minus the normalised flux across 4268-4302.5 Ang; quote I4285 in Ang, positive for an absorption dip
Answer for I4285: 4.3 Ang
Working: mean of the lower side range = 3.97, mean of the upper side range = 4.08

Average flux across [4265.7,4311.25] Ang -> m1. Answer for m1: 3.42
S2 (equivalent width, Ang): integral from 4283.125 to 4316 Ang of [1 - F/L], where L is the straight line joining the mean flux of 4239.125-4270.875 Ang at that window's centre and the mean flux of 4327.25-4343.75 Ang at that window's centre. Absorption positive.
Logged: 5.46 Ang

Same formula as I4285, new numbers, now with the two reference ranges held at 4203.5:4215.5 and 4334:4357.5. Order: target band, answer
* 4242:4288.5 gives -0.8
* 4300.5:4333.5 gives 1.9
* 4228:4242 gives -1.7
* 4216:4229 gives -1.2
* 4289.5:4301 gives 1.7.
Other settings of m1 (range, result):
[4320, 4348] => 4.16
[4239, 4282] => 3.75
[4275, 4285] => 3.82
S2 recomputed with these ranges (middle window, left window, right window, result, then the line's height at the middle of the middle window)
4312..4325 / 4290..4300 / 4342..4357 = -1.53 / 3.7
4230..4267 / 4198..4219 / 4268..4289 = -2.69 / 3.59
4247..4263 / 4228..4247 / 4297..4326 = -0.16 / 3.78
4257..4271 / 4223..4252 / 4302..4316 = -0.90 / 3.59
